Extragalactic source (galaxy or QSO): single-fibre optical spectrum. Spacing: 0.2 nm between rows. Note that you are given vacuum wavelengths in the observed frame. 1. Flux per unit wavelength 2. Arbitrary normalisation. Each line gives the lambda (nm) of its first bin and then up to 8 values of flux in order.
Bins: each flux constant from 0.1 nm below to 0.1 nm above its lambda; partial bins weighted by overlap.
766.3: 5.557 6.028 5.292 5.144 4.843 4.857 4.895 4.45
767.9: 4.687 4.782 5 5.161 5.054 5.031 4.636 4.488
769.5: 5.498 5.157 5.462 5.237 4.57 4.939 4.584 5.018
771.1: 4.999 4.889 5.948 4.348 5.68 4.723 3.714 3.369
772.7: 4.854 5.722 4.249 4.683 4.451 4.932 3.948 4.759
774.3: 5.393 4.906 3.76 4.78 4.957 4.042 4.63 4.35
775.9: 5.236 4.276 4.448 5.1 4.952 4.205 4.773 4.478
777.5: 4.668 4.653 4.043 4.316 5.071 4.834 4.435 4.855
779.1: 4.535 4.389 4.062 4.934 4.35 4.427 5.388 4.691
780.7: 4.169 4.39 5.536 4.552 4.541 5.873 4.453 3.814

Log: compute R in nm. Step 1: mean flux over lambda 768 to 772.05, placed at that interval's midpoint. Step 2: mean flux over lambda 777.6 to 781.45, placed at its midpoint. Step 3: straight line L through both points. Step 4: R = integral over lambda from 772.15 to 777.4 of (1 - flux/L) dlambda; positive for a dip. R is 0.26 nm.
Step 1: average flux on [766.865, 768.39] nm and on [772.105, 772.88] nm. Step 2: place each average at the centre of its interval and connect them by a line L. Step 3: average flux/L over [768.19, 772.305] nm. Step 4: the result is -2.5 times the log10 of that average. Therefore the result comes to -0.109 mag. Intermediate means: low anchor 4.82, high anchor 4.25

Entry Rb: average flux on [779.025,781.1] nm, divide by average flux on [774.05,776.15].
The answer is 0.99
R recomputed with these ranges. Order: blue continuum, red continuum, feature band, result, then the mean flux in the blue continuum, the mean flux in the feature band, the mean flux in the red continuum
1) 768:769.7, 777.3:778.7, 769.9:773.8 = 0.031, 4.97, 4.8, 4.58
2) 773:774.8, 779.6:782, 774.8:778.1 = 0.036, 4.56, 4.59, 4.78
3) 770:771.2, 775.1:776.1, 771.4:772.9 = 0.019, 4.89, 4.73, 4.57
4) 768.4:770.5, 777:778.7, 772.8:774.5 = 0.012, 5.03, 4.78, 4.59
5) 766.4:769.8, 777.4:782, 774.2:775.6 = 0.047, 5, 4.64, 4.66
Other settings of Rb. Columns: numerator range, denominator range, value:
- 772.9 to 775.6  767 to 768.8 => 0.95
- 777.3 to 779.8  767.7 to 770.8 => 0.92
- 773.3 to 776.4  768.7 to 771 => 0.92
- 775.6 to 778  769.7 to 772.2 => 0.91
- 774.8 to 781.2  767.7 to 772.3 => 0.93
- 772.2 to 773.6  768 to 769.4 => 0.91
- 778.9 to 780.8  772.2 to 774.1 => 1.03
